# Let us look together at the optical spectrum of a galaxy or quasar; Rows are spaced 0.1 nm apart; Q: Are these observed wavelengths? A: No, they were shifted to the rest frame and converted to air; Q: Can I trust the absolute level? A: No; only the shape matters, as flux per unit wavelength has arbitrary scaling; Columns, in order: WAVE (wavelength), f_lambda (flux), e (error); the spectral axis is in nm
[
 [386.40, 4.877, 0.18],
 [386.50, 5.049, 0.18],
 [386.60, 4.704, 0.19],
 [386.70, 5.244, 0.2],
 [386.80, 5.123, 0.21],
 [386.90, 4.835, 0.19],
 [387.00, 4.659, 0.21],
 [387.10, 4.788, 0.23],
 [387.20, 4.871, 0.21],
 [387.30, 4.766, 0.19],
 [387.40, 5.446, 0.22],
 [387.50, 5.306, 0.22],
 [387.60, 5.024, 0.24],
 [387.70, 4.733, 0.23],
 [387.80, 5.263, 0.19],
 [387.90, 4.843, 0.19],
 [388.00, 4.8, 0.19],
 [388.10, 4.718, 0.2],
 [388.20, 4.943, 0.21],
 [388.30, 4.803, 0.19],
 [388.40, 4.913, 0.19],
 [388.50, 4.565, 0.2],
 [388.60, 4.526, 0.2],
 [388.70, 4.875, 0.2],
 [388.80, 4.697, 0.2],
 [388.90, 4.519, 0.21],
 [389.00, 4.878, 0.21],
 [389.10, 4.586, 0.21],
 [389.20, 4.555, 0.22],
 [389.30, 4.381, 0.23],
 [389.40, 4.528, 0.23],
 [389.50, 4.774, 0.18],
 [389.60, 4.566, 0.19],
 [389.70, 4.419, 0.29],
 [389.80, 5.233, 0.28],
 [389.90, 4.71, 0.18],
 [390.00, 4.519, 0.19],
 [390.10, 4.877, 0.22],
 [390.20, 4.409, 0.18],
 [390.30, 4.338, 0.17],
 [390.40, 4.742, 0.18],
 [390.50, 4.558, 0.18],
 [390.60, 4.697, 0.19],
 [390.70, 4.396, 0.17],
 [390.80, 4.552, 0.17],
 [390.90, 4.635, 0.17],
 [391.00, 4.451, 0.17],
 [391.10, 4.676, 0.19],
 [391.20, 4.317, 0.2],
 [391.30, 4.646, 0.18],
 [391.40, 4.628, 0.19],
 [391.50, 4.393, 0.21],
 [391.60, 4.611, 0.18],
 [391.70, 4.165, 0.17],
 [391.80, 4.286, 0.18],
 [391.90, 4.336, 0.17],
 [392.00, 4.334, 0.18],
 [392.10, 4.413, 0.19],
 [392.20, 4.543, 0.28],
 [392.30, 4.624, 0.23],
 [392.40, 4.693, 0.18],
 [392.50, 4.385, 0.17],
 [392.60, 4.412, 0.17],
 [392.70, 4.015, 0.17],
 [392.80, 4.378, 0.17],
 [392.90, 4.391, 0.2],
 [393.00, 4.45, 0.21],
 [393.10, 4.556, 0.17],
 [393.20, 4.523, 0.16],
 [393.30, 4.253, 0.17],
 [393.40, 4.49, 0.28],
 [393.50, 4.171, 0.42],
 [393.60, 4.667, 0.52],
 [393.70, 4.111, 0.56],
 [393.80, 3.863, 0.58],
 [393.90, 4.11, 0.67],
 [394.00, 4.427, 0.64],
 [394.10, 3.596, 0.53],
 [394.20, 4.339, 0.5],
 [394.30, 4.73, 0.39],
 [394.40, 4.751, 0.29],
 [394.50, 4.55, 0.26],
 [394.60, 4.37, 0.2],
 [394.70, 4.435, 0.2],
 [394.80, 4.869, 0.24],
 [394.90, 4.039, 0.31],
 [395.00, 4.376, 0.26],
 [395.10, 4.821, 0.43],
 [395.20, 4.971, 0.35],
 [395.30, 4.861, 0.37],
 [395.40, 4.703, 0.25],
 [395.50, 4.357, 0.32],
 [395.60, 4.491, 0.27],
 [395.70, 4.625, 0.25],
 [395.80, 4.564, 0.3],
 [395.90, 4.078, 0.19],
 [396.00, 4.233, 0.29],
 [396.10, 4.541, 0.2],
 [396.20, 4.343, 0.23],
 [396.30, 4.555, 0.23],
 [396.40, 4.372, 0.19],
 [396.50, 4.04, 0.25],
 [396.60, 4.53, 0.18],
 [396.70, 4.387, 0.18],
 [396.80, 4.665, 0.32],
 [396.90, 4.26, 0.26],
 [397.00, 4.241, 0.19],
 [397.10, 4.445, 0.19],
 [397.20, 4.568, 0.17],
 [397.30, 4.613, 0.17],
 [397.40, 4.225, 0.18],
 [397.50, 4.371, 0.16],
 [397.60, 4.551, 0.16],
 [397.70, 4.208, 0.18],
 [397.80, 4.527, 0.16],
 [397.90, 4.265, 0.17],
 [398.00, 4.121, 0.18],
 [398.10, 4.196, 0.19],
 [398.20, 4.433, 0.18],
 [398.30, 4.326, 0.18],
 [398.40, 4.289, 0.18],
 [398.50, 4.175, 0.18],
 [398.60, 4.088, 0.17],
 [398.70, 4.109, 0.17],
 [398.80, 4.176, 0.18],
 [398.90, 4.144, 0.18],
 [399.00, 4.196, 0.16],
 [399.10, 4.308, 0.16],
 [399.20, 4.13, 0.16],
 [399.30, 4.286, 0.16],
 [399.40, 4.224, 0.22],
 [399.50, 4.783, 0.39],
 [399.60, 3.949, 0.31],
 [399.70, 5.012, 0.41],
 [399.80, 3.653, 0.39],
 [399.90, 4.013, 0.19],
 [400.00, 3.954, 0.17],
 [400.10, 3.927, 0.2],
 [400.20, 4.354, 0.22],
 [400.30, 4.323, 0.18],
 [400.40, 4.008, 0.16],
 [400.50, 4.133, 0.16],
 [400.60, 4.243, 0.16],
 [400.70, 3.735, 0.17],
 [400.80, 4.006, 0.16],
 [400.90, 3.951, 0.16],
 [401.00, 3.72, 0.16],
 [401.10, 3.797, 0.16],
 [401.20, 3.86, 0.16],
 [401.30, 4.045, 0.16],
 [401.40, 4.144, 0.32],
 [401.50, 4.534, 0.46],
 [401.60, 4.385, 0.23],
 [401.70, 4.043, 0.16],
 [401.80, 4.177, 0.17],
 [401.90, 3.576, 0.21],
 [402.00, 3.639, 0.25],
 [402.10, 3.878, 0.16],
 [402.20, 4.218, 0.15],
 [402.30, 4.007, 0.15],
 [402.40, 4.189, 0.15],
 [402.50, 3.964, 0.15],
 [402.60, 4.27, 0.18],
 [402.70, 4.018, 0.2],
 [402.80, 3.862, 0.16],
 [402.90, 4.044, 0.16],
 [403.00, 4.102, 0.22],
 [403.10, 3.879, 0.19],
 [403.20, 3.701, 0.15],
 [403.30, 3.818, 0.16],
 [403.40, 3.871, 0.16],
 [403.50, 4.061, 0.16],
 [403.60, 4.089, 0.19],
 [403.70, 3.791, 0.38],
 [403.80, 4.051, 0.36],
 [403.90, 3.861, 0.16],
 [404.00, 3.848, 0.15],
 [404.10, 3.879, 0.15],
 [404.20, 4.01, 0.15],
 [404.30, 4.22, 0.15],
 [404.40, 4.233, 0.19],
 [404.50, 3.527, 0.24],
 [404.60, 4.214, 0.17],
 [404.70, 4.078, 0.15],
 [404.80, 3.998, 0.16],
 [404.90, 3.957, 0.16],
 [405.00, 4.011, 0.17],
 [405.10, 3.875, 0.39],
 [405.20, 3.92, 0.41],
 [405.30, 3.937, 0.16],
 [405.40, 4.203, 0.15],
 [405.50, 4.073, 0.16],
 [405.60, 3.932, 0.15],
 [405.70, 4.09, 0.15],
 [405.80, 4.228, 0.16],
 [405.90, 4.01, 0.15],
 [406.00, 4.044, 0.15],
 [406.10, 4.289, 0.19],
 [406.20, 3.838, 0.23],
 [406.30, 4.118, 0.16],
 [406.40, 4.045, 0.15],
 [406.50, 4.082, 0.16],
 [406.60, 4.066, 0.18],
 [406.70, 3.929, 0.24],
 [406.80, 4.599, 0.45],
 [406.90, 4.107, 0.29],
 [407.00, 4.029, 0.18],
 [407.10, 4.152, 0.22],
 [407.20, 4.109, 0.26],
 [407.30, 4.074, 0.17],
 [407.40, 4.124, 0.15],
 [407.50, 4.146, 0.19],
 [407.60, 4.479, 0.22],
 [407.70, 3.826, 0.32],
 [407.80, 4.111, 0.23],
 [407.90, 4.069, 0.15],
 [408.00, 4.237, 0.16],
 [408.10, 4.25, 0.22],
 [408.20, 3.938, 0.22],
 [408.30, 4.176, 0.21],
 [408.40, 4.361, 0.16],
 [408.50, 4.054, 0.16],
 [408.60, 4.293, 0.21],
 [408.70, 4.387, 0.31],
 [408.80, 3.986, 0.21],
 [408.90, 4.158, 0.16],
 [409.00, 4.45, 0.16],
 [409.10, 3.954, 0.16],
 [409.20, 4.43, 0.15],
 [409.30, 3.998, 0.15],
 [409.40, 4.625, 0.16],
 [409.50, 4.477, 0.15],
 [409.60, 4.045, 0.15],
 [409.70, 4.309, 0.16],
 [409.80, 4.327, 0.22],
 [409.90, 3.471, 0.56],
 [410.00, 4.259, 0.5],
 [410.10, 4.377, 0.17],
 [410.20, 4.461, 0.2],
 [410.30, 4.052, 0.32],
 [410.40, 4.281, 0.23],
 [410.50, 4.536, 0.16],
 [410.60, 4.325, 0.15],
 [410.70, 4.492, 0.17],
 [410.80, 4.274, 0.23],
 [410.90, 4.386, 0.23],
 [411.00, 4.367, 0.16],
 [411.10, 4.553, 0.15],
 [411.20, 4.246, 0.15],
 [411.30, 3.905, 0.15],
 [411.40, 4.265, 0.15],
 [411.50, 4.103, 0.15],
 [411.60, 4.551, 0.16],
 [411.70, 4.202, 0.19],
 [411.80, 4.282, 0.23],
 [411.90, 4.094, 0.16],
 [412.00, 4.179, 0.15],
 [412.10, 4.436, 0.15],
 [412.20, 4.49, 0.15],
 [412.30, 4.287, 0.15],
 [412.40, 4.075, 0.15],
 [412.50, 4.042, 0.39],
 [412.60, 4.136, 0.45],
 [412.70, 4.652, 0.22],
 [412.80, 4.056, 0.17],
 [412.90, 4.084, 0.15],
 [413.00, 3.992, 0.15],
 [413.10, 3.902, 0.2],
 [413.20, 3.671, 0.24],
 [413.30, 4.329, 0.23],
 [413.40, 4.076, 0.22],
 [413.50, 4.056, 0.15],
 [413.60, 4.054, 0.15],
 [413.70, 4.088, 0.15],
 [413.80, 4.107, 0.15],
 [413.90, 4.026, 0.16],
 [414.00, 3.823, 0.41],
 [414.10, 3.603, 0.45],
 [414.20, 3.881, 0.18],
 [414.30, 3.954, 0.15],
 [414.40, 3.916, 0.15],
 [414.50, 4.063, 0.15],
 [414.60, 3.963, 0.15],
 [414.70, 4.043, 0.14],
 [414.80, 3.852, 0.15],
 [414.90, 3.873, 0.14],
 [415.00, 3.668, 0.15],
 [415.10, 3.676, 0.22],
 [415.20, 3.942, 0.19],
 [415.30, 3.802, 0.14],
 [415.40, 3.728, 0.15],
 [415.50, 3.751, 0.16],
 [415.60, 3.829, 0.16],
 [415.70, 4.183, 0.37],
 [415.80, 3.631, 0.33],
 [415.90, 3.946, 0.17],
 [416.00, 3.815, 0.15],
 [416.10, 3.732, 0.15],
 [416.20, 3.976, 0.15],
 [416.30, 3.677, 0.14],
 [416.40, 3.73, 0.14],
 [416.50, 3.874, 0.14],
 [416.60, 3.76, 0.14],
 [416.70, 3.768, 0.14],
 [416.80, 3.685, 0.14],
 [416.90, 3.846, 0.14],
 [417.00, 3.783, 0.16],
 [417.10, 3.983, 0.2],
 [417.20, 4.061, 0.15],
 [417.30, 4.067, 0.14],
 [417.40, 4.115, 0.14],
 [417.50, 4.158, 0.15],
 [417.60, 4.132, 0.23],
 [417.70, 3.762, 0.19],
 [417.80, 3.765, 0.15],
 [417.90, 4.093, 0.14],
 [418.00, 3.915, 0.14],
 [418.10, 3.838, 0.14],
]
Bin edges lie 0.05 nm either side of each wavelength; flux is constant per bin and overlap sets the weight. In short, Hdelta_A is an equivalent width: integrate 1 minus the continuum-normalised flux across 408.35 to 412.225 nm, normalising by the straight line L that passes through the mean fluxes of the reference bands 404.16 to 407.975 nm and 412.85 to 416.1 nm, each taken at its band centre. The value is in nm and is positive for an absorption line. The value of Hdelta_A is -0.27 nm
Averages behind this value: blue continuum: 4.07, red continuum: 3.91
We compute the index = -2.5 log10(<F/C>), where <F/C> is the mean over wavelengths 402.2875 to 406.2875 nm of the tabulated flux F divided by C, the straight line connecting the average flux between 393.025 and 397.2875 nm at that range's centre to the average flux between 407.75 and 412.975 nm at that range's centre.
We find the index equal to 0.08 mag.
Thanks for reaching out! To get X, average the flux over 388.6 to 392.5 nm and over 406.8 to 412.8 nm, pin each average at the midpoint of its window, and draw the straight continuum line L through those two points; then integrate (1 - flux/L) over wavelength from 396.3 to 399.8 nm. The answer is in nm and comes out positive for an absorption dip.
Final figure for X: 0.09 nm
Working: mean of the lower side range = 4.56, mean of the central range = 4.32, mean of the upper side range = 4.23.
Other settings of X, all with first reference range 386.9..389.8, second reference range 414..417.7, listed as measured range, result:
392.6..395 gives 0.13 nm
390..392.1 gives 0.09 nm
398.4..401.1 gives 0.17 nm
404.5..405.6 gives 0.06 nm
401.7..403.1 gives 0.11 nm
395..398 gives 0.04 nm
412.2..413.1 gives -0.04 nm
